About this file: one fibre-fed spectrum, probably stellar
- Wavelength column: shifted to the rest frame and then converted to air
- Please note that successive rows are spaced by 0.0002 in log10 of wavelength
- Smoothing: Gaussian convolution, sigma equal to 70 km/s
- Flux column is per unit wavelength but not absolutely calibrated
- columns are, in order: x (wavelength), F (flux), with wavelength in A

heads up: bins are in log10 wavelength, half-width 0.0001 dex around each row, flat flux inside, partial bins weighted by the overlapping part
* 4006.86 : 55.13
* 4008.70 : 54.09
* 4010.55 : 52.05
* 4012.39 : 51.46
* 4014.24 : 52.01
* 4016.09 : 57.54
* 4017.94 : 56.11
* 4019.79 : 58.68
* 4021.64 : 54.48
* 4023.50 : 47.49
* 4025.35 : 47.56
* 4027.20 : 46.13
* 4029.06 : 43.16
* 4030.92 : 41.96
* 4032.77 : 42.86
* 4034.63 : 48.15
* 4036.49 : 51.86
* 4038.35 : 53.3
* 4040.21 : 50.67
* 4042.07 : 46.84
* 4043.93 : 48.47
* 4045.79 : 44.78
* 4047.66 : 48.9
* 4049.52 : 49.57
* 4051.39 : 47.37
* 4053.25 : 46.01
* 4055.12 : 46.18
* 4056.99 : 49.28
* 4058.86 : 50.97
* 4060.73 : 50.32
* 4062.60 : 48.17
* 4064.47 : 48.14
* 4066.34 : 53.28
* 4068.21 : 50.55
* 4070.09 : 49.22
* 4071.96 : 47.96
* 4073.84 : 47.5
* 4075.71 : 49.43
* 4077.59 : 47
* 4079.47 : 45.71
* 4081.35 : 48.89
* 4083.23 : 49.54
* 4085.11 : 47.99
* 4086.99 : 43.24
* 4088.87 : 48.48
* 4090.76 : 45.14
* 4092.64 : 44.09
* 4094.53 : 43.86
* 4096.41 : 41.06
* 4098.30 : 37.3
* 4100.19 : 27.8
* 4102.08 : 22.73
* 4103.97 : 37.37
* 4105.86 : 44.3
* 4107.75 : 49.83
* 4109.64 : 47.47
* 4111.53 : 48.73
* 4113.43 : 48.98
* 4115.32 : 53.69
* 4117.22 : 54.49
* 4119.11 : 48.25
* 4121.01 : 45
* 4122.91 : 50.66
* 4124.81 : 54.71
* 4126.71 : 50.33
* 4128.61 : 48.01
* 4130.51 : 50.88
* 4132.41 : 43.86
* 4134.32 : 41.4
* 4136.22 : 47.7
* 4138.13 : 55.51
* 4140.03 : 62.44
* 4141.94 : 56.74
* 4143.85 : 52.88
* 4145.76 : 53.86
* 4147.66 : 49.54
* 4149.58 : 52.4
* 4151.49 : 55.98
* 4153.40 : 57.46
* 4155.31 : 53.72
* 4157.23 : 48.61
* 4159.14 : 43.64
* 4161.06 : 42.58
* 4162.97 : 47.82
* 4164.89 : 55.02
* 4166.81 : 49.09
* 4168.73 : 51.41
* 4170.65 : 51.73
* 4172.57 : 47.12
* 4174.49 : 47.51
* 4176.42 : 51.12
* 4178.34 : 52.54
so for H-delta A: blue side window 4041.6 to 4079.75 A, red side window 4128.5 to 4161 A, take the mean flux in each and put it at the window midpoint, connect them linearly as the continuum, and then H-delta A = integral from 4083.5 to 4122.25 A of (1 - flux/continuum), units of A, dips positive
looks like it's 4.5 A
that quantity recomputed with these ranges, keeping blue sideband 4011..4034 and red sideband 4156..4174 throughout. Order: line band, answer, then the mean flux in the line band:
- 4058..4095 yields 1.1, 48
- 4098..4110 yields 2.8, 37.7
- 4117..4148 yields -1.3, 50.9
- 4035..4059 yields 0.5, 48.7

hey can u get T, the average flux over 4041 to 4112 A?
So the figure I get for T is 45.9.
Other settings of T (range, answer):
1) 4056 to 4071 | 50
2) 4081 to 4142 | 46.5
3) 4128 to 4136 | 46.1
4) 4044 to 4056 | 47.2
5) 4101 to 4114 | 42.4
